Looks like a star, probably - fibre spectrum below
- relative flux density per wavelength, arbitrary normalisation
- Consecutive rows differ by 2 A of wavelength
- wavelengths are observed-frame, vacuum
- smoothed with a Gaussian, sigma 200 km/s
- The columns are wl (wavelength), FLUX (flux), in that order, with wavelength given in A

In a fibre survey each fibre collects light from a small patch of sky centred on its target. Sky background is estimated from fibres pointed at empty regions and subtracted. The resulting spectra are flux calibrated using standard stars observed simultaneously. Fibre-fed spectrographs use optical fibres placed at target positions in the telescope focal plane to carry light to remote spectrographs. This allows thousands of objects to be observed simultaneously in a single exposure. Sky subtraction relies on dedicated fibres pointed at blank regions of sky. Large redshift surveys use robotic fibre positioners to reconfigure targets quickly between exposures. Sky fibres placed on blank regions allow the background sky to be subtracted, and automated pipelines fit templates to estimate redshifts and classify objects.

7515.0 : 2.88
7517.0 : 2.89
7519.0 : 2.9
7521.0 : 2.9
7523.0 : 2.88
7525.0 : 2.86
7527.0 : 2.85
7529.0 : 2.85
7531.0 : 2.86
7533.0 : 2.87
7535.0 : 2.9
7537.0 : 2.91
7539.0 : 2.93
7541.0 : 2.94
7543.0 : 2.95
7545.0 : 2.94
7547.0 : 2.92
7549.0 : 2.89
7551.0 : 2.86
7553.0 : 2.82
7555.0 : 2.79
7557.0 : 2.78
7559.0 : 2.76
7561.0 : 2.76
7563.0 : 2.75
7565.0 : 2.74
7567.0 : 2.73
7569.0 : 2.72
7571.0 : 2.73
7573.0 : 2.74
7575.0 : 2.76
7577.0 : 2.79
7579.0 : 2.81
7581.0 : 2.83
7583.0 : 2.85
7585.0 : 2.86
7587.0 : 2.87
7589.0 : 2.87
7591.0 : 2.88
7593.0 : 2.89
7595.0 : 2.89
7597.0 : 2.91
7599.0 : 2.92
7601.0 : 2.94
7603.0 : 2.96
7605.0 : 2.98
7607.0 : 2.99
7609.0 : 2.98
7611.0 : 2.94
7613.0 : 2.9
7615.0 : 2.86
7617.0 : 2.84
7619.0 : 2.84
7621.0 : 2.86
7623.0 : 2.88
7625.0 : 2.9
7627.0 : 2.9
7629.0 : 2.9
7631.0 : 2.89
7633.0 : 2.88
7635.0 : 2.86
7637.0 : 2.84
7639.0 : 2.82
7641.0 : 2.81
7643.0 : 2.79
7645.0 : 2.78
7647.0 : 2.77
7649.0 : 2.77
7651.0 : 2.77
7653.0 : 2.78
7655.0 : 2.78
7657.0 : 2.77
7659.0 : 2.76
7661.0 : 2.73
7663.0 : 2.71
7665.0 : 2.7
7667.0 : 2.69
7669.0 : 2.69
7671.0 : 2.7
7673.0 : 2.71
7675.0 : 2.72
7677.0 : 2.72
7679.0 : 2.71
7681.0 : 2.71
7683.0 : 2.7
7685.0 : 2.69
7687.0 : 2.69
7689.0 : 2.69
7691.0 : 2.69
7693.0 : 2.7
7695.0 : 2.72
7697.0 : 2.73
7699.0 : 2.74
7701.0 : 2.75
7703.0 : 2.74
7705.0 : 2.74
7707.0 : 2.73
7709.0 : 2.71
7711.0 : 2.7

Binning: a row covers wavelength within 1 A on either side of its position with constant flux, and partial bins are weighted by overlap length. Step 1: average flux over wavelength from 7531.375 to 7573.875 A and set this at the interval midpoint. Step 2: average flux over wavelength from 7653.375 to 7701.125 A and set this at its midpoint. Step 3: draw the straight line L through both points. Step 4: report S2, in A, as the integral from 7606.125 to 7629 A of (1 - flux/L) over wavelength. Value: -1.0 A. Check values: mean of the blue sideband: 2.83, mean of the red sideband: 2.72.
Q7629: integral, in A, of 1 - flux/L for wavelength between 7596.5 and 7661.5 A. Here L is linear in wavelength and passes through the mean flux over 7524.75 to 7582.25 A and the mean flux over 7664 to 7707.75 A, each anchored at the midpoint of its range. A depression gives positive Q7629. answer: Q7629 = -2.3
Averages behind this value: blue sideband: 2.83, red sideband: 2.71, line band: 2.86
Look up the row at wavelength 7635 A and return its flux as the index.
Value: 2.86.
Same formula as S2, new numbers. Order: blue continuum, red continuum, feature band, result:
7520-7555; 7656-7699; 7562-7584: 0.6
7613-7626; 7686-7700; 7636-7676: 0.5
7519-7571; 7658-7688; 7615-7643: -1.1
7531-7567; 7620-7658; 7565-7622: -0.4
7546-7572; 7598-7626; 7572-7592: 0.1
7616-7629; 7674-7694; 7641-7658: 0.1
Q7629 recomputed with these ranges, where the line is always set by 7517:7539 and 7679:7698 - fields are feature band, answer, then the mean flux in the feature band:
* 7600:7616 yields -0.9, 2.94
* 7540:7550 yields -0.2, 2.93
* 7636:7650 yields -0.2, 2.8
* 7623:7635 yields -0.5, 2.89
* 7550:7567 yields 0.4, 2.78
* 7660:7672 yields 0.1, 2.7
